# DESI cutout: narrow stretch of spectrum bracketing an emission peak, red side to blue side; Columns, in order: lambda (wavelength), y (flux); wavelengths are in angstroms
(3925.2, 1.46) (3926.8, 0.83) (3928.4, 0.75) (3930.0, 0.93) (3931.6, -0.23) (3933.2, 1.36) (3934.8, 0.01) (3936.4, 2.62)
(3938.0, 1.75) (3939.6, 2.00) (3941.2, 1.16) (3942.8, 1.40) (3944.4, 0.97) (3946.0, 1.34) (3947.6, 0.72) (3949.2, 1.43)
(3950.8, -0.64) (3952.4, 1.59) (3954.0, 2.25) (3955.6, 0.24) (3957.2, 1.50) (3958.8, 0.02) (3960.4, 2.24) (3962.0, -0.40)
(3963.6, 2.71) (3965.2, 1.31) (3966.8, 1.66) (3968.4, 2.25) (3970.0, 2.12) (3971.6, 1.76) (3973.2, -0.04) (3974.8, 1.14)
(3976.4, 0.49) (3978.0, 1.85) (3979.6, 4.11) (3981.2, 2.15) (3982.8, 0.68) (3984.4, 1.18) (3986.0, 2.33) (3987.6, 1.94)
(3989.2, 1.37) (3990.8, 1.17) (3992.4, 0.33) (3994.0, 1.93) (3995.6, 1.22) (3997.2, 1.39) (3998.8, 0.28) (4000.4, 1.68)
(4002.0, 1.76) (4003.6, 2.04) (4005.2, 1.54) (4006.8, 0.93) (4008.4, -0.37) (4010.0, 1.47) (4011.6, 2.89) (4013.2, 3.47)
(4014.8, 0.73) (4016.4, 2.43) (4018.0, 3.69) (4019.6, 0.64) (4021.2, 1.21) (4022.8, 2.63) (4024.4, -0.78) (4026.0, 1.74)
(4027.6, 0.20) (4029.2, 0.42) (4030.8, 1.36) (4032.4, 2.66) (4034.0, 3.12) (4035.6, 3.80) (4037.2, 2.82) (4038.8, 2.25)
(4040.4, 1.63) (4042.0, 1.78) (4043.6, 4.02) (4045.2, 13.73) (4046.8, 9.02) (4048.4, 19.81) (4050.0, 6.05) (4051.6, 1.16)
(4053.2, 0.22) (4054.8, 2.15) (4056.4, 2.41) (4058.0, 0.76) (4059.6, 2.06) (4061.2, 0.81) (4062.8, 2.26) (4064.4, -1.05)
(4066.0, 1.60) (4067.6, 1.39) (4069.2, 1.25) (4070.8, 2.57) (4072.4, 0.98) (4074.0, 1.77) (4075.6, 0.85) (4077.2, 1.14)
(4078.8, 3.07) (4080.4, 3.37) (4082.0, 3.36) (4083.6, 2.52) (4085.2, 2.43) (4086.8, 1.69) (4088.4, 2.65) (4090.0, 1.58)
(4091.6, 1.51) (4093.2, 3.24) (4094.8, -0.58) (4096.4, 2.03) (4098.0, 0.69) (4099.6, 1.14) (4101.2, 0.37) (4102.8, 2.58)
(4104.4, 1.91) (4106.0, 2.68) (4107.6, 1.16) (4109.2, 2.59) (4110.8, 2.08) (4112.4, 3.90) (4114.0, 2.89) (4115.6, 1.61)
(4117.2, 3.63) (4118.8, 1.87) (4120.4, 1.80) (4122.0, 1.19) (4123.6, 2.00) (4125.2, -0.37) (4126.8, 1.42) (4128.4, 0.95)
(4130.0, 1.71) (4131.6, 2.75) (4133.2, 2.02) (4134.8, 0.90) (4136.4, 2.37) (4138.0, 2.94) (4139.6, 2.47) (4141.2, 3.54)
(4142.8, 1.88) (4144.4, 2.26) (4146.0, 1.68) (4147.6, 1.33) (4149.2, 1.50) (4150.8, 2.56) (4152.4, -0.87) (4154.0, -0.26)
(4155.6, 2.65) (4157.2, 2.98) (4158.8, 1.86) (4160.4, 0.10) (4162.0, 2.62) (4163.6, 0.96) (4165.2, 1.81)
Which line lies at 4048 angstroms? [O II]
